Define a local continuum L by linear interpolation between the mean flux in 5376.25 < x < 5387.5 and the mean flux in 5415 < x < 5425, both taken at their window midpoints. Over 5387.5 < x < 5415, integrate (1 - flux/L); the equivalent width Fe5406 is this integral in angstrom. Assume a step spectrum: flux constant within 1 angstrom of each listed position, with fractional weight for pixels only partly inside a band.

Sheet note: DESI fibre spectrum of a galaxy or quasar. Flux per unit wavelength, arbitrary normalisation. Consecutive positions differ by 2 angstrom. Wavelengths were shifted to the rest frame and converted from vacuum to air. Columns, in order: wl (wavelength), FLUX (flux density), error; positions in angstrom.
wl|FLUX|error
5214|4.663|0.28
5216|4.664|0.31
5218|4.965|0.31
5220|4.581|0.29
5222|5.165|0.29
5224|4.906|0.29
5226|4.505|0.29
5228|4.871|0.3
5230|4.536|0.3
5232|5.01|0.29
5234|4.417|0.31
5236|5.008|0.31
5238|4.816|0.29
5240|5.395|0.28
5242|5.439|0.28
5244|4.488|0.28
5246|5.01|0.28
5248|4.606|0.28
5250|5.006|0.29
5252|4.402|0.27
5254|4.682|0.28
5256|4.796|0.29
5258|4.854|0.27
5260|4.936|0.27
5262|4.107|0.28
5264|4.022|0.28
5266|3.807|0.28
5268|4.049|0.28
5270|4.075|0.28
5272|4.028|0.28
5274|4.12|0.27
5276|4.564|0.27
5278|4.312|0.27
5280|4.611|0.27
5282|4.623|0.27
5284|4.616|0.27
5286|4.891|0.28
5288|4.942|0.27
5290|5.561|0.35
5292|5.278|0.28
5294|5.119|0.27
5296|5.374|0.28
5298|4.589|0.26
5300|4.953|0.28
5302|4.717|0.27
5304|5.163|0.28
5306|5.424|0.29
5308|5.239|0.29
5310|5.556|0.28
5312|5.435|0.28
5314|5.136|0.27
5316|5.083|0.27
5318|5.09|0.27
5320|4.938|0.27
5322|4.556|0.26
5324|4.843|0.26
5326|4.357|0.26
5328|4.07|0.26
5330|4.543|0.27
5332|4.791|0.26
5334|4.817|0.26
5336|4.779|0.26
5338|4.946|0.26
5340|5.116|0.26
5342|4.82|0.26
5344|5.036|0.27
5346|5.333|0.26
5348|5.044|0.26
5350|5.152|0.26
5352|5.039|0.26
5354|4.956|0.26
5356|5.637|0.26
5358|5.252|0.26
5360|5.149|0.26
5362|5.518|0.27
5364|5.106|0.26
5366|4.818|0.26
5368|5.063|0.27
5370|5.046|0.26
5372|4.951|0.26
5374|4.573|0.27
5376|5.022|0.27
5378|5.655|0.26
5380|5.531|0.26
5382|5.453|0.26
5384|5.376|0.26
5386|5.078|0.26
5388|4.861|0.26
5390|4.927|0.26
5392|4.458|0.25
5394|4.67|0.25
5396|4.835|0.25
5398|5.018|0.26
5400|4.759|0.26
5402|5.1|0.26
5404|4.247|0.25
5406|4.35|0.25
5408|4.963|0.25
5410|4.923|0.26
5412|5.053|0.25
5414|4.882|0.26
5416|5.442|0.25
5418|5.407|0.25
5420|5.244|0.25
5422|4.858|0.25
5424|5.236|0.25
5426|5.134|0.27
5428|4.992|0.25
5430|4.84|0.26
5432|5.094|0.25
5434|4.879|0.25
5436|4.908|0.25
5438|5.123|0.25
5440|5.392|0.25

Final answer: 2.7 angstrom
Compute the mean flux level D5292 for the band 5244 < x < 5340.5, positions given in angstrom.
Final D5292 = 4.76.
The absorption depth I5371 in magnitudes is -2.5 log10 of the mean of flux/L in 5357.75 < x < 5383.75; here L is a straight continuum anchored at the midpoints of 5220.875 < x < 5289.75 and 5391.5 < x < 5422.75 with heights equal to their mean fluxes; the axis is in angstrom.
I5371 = -0.07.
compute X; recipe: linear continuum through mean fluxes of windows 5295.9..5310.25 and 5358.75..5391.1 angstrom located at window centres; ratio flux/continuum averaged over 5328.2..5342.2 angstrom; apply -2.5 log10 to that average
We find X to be 0.070 mag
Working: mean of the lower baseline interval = 5.09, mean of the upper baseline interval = 5.13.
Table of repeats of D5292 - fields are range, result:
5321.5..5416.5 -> 4.96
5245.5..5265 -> 4.63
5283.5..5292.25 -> 5.06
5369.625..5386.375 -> 5.2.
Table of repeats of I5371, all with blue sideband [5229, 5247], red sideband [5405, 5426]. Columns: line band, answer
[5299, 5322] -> -0.037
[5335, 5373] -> -0.022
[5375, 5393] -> -0.029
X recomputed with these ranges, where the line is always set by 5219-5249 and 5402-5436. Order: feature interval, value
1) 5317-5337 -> 0.053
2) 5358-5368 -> -0.046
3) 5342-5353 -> -0.036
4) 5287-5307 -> -0.048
